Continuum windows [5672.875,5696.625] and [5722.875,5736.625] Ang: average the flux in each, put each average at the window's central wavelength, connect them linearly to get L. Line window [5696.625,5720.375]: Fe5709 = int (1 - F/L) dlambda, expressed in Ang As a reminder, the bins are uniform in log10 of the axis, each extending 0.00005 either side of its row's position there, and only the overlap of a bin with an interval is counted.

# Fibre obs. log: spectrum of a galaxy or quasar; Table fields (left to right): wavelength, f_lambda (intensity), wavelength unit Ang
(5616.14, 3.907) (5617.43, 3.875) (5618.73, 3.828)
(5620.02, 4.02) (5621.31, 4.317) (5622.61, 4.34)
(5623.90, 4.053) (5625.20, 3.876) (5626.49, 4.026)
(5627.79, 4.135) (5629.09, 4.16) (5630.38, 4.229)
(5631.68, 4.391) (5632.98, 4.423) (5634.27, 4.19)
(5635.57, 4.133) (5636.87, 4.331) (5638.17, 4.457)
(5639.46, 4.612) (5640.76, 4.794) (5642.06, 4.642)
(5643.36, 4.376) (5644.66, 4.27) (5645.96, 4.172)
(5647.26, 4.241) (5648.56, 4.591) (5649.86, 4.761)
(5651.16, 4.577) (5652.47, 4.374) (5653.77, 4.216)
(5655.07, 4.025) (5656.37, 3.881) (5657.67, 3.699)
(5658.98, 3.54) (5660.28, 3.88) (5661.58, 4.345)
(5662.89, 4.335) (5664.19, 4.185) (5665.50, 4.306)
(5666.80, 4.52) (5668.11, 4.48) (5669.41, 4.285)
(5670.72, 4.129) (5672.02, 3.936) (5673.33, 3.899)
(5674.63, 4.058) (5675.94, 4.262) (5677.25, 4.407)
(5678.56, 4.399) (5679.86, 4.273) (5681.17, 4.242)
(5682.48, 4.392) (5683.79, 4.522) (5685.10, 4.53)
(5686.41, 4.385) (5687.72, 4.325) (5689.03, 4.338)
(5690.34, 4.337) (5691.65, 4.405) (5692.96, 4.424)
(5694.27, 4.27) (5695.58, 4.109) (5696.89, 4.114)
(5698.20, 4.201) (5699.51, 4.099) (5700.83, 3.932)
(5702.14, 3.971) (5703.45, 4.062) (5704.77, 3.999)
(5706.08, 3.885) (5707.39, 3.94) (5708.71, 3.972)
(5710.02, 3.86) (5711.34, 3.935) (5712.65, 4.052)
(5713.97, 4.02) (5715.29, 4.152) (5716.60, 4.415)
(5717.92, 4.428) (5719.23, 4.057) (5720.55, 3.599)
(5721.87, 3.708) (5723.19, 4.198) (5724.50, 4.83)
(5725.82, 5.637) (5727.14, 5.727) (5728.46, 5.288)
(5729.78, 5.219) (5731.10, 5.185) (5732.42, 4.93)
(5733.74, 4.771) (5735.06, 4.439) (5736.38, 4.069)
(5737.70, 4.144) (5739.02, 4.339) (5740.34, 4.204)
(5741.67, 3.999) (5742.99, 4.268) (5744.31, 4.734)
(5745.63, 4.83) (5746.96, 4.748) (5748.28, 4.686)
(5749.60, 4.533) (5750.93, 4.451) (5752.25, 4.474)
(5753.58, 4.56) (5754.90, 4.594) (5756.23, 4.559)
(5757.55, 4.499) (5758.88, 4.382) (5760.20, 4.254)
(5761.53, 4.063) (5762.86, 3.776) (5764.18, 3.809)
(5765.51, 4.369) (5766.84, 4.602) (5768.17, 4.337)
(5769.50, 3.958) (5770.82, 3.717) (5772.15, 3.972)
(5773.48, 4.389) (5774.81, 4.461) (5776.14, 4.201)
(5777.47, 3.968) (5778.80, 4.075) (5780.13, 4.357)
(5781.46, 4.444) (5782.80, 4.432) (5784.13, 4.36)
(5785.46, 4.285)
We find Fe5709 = 3.1 Ang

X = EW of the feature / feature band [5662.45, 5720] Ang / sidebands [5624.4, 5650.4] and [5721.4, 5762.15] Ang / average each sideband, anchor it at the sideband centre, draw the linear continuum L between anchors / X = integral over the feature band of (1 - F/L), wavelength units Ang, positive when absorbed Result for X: 3.48 Ang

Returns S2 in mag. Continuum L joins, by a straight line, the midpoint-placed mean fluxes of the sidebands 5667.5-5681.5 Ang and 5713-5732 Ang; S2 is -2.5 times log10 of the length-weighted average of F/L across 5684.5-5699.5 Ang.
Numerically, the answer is 0.013 mag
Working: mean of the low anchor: 4.22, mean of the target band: 4.3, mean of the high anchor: 4.6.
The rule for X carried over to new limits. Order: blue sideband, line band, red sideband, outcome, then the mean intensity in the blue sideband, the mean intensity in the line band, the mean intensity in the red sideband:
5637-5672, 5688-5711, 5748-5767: 1.1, 4.29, 4.11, 4.36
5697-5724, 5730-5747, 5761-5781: -1.8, 4.03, 4.52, 4.14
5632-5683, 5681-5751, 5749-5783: -1.6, 4.27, 4.37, 4.27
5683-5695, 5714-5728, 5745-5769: -0.2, 4.39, 4.47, 4.41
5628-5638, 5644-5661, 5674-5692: 0.5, 4.27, 4.17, 4.35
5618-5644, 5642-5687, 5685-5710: -0.5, 4.27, 4.26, 4.16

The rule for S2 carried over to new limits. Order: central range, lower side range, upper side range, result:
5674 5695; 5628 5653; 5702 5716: -0.054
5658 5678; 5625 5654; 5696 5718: 0.017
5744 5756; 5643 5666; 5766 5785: -0.095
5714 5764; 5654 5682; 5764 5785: -0.074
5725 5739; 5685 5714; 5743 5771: -0.151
